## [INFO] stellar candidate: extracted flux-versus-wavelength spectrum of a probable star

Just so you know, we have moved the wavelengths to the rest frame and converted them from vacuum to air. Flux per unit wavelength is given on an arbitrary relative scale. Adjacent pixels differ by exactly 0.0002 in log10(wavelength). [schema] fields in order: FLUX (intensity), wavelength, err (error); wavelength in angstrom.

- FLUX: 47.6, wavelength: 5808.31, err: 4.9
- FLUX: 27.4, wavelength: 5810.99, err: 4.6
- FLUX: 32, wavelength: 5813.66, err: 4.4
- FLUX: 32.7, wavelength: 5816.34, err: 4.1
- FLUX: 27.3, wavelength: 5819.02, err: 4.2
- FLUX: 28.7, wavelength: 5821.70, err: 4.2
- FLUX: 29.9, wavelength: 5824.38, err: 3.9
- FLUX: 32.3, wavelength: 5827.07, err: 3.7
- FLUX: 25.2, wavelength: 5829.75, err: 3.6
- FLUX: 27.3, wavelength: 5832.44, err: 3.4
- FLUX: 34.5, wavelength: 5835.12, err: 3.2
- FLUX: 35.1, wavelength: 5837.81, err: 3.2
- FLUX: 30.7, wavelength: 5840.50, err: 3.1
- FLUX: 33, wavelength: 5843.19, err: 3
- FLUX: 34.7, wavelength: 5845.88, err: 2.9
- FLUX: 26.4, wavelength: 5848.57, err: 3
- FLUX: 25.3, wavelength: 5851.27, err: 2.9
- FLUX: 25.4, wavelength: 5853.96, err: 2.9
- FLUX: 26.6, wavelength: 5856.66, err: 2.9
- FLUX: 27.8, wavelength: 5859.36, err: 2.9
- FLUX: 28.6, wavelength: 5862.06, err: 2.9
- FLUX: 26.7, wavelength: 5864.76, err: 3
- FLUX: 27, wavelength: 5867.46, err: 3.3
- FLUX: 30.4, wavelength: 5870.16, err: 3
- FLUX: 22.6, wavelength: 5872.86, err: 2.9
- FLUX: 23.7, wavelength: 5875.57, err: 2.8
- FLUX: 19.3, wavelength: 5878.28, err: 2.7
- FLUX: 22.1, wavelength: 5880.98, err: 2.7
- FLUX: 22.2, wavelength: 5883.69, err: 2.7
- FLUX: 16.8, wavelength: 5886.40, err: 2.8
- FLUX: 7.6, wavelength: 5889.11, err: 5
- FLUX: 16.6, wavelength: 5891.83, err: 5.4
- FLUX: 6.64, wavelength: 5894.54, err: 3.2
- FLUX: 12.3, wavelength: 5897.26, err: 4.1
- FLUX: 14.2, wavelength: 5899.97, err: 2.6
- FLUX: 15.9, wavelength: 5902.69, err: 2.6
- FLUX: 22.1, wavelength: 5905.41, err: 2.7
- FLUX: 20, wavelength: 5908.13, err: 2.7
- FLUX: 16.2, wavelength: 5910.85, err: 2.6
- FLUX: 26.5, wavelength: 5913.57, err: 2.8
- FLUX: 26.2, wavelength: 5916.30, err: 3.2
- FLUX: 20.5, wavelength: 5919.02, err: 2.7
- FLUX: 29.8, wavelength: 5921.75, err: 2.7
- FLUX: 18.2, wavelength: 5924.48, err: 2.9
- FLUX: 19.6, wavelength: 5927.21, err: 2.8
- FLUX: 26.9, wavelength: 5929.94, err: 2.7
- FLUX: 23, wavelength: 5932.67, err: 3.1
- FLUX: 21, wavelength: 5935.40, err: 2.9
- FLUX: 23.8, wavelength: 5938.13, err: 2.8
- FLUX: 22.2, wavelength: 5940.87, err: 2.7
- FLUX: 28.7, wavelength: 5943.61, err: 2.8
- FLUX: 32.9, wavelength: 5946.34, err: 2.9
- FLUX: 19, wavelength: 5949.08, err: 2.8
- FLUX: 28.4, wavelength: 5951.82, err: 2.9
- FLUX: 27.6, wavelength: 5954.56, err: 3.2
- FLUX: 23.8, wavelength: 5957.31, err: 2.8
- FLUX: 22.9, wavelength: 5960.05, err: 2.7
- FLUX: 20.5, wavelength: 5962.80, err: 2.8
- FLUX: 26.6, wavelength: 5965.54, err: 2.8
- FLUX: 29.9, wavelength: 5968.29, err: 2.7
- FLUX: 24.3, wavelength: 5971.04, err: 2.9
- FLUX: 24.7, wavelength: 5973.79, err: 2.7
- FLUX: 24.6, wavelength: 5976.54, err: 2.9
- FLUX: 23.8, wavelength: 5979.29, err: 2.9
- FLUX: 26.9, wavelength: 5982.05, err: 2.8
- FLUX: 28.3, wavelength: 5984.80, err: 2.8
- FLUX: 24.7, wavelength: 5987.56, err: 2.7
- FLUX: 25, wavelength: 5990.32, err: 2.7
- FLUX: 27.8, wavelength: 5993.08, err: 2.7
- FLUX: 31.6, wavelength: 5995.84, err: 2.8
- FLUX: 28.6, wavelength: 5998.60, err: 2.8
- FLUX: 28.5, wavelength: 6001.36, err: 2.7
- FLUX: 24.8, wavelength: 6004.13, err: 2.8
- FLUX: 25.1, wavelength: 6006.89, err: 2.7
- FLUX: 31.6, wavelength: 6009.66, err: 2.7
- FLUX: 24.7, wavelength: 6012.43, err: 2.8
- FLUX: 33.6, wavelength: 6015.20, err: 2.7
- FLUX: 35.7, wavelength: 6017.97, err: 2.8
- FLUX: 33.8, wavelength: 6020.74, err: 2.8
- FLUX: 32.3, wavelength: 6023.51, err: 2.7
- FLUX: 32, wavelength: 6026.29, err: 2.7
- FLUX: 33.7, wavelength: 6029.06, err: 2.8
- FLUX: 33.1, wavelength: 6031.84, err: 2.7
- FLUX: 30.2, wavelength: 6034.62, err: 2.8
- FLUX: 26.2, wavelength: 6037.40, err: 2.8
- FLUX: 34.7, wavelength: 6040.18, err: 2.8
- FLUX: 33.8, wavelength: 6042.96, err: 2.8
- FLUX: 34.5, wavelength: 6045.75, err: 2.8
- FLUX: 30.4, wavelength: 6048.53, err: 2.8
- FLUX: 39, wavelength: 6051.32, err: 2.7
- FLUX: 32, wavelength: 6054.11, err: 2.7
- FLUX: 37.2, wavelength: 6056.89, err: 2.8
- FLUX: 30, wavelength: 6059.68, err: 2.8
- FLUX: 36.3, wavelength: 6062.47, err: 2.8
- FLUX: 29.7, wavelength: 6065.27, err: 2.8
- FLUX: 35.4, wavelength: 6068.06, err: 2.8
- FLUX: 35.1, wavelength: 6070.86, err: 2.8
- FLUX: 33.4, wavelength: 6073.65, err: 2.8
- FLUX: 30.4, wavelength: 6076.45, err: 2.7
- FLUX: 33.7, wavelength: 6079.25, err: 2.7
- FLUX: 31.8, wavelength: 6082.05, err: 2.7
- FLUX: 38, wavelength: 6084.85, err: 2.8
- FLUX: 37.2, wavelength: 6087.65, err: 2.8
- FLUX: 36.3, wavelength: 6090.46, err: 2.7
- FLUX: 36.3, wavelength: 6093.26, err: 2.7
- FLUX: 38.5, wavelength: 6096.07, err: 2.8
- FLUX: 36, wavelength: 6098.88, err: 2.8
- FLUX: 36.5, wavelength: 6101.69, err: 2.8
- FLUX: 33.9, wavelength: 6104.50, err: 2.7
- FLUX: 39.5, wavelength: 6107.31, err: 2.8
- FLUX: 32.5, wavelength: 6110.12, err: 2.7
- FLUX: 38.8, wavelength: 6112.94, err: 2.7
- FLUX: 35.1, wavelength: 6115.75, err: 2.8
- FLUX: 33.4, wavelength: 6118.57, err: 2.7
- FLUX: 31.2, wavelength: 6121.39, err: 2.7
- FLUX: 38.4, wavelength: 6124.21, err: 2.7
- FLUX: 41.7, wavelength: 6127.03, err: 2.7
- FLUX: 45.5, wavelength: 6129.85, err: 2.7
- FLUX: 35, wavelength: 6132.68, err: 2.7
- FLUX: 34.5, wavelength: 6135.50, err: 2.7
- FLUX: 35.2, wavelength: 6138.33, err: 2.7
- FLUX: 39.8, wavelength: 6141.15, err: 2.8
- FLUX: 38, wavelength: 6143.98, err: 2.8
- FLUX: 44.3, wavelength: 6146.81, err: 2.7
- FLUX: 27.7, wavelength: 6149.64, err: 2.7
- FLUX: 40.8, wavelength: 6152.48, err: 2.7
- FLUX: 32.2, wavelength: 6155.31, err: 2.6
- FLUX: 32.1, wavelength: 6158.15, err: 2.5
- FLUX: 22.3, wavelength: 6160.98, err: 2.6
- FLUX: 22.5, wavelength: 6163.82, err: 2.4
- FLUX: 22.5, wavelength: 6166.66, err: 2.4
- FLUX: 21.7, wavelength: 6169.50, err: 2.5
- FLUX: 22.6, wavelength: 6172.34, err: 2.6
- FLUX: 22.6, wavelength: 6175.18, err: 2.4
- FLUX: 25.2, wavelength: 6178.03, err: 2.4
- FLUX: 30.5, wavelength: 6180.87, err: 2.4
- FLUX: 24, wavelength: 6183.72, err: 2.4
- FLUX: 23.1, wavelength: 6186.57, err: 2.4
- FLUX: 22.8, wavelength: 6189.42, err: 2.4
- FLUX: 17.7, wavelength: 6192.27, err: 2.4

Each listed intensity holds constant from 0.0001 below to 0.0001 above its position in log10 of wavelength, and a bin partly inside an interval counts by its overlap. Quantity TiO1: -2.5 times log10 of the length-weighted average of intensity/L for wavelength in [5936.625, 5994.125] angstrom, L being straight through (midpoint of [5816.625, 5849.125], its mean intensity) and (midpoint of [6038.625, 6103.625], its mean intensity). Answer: 0.27 mag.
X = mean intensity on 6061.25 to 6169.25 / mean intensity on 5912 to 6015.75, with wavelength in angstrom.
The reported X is 1.35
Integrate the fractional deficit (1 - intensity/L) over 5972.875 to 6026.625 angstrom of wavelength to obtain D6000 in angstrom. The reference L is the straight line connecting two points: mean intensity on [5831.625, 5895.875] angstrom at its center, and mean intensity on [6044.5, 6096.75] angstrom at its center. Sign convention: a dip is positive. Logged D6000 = 4.9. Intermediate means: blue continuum 24.8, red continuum 34.4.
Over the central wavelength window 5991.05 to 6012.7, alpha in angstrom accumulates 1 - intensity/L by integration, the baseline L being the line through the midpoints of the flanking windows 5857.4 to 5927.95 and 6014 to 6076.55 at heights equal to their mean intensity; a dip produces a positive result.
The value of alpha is 1.3 angstrom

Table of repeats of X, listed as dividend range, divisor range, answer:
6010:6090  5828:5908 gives 1.40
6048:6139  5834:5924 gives 1.52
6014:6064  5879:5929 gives 1.79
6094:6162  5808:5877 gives 1.23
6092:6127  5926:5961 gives 1.46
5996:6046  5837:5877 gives 1.10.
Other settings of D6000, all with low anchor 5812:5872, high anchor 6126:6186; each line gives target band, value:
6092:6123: -4.66 angstrom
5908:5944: 8.29 angstrom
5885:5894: 5.03 angstrom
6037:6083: -3.95 angstrom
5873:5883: 2.62 angstrom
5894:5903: 5.26 angstrom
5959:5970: 1.86 angstrom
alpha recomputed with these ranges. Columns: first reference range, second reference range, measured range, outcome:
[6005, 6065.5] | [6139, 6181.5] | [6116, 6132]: -3.8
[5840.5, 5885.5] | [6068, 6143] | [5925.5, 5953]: 4.7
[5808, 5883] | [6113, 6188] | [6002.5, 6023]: 0.2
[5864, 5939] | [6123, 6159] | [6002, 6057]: -4.0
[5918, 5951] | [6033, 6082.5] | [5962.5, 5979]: 0.8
